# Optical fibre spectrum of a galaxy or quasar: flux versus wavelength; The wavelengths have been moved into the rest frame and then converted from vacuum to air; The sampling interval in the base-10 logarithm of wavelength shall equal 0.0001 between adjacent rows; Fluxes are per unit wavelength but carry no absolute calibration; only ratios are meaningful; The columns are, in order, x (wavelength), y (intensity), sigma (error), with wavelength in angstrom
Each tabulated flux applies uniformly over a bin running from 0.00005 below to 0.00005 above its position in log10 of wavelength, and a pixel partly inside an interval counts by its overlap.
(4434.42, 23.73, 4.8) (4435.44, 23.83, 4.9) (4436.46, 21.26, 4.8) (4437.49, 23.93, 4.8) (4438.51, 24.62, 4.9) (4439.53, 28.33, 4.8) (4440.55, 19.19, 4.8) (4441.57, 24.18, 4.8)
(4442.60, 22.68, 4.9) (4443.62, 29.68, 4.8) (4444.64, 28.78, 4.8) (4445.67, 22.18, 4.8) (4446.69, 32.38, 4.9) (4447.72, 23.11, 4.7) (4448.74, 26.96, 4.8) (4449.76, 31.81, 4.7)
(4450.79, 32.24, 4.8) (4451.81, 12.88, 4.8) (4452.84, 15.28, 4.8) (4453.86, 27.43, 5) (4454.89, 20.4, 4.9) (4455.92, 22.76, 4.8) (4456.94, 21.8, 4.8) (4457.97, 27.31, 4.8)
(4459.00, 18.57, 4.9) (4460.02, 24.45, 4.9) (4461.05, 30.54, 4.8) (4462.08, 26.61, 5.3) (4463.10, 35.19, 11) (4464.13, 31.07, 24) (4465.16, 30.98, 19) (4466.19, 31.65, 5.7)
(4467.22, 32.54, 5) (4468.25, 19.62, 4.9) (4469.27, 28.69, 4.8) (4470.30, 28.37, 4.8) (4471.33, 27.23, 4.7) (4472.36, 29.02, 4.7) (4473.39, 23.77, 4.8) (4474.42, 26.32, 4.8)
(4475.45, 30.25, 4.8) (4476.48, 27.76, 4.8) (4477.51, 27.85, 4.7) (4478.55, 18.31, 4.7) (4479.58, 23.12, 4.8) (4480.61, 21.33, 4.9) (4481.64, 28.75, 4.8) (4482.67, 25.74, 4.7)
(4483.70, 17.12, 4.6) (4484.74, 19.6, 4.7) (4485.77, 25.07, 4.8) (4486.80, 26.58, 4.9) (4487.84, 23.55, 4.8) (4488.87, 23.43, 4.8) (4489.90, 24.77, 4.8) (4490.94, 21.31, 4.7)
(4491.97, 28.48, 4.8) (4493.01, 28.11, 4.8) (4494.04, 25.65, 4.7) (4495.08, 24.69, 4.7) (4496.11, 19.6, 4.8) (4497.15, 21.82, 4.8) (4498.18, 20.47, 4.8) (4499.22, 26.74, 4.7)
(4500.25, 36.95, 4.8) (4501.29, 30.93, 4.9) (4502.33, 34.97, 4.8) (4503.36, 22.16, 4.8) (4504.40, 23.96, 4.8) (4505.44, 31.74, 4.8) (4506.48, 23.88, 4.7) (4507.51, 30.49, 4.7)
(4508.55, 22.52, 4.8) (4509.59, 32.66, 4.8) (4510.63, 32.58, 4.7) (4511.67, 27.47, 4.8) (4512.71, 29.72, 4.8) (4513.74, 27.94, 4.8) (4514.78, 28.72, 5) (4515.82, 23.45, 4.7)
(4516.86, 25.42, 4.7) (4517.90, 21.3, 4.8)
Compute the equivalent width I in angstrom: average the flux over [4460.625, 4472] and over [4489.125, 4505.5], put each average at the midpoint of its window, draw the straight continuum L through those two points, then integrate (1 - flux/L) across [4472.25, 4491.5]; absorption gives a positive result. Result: 2.4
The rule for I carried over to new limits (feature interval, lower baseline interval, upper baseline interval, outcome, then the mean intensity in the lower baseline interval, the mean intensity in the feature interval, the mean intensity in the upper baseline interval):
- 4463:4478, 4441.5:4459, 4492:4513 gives -1.7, 24.6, 28.5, 27.4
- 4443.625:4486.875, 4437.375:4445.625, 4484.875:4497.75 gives -1.9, 25.1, 25.8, 24.3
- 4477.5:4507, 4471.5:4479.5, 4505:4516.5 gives 2.3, 26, 25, 28.2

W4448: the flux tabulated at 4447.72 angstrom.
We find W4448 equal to 23.11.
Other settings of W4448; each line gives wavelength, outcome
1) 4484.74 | 19.6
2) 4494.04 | 25.65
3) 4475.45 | 30.25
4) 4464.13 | 31.07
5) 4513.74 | 27.94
